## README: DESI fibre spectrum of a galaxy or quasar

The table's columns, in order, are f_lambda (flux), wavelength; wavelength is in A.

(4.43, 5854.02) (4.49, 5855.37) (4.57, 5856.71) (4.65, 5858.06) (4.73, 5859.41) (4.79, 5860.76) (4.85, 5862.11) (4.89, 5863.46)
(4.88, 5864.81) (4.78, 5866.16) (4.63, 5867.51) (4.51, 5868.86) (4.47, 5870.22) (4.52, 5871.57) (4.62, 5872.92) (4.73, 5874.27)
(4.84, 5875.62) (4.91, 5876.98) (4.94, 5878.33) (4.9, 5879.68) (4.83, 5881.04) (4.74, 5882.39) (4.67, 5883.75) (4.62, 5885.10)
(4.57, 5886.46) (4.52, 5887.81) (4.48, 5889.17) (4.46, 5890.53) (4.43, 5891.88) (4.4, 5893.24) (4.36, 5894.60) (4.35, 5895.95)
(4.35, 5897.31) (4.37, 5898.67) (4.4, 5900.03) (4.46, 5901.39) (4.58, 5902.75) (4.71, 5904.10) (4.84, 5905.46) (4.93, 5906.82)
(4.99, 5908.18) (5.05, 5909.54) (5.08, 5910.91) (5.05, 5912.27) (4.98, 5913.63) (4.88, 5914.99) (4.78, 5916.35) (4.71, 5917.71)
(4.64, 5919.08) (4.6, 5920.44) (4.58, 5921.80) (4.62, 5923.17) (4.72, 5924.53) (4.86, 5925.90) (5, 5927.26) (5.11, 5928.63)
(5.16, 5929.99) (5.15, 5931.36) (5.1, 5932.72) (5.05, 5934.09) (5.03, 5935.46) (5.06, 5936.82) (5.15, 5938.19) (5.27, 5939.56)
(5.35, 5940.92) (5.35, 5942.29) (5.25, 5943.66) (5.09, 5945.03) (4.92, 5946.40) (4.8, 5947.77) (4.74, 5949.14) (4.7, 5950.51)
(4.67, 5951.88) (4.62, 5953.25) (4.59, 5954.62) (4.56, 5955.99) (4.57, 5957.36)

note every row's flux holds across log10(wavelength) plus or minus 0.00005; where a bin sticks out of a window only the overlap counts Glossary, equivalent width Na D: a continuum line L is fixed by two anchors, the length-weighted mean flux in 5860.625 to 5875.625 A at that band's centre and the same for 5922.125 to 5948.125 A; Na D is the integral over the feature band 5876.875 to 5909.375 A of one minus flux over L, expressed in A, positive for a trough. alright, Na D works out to 1.43 A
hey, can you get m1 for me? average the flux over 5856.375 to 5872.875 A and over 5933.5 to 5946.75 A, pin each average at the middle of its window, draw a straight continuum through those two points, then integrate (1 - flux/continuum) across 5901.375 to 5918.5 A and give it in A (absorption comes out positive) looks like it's 0.4 A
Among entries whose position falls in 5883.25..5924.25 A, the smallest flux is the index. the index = 4.35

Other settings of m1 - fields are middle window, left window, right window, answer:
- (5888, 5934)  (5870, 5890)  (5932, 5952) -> 1.29 A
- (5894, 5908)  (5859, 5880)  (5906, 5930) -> 0.79 A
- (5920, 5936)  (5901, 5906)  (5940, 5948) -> 0.13 A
